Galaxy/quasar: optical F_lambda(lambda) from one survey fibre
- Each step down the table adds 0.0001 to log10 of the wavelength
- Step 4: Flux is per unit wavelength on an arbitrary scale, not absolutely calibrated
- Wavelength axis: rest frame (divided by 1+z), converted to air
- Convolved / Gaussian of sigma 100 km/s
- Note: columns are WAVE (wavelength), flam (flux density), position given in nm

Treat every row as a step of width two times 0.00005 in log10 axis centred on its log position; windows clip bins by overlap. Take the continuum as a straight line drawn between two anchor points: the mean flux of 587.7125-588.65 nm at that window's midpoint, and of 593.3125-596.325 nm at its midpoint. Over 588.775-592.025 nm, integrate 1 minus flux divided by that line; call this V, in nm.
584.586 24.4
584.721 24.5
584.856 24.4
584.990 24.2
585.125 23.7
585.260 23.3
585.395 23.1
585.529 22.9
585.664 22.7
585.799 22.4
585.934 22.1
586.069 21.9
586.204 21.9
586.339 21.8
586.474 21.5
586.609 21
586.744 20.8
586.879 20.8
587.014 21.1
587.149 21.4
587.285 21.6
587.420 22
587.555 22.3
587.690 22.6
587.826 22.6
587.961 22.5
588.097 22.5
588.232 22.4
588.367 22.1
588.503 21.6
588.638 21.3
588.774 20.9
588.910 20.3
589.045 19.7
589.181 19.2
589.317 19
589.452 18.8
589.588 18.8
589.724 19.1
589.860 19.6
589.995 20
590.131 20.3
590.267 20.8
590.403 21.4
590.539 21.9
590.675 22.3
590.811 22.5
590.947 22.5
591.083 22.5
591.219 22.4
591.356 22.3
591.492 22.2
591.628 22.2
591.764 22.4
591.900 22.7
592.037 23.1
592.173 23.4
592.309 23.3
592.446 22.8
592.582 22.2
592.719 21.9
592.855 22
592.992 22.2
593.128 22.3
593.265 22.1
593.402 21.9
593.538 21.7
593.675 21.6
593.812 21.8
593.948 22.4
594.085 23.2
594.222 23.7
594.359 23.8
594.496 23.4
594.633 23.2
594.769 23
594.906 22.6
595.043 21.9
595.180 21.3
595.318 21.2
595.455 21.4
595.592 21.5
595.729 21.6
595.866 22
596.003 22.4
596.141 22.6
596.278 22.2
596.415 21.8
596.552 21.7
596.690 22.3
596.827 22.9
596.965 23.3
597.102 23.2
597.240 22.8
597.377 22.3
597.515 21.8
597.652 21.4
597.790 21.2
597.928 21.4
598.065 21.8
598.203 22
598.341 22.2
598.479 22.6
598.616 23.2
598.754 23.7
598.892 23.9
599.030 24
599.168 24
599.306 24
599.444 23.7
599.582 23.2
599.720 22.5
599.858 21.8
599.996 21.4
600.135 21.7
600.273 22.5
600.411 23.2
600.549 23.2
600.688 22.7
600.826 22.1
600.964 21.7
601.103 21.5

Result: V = 0.18 nm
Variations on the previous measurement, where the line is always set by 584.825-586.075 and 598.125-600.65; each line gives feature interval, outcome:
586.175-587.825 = 0.11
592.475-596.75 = 0.14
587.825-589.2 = 0.10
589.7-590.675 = 0.10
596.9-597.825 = 0.03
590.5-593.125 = 0.06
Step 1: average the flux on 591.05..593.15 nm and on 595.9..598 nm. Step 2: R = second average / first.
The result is 0.99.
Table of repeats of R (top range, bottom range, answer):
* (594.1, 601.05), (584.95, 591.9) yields 1.04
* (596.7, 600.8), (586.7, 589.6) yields 1.07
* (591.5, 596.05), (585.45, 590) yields 1.05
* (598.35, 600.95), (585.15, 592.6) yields 1.06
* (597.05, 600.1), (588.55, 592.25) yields 1.07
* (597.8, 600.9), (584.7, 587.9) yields 1.02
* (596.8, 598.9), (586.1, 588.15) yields 1.03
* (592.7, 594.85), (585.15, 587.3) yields 1.03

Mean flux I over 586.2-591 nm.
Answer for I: 21.1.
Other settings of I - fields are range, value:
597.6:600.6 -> 22.7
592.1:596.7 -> 22.3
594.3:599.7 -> 22.5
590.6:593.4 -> 22.4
